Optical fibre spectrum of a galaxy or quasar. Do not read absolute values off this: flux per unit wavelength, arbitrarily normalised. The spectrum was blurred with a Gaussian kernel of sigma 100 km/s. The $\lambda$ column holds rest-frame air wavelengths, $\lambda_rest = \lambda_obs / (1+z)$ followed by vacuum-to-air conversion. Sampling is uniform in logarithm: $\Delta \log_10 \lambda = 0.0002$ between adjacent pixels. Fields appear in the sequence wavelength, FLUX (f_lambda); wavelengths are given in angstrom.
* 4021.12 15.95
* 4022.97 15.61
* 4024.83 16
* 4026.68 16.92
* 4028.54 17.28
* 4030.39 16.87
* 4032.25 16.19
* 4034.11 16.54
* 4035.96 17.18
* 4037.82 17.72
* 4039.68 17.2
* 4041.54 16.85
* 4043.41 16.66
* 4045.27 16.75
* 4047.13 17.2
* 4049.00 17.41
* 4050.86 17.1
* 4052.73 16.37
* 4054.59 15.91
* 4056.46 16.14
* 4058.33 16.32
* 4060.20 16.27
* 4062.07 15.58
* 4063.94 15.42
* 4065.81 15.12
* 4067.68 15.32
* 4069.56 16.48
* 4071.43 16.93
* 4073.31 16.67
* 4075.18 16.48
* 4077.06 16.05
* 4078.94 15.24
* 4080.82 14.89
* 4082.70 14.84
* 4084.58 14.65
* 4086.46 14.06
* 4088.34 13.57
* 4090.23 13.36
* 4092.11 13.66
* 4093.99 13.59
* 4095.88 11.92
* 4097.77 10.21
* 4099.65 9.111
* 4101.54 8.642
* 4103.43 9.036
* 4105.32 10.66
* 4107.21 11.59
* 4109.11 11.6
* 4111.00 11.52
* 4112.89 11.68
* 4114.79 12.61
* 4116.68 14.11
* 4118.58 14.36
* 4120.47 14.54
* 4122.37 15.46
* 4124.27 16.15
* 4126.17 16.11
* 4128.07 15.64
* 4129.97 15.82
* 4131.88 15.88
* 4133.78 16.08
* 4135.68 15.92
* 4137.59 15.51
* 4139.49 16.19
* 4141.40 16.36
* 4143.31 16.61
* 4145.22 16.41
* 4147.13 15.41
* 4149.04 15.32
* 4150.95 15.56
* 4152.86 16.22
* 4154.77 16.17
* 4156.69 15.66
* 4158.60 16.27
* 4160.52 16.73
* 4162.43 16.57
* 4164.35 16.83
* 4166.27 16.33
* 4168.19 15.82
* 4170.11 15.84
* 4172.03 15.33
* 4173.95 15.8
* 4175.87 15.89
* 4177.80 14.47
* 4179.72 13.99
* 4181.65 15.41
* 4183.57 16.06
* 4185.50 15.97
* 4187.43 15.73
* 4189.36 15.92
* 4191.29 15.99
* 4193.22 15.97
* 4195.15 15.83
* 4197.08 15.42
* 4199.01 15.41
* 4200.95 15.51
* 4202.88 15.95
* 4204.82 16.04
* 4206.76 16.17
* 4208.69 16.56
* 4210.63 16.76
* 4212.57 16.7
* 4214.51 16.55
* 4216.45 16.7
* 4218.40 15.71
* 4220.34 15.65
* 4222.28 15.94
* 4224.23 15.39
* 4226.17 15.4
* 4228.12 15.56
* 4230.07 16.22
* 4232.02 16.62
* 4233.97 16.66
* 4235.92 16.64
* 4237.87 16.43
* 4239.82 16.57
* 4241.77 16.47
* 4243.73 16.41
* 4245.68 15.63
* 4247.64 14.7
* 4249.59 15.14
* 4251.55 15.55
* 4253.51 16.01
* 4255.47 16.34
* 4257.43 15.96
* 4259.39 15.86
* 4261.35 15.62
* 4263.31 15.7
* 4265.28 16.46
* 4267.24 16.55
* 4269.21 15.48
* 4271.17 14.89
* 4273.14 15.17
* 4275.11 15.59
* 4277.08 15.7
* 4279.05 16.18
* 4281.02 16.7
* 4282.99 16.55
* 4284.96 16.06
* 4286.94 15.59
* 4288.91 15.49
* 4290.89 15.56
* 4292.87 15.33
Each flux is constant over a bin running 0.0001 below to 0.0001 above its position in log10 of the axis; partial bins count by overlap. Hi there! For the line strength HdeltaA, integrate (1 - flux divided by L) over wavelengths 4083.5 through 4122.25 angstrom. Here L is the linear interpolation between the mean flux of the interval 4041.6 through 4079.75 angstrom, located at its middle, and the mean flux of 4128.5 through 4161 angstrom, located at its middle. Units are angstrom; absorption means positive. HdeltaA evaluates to 9.2 angstrom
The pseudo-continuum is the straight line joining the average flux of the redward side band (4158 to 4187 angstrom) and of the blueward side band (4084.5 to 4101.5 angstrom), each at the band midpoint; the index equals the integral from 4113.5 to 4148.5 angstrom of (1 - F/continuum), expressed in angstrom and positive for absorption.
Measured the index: -3.6 angstrom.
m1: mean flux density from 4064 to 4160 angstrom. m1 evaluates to 14.4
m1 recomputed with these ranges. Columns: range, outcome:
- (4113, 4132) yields 14.9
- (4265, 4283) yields 15.9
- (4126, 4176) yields 16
